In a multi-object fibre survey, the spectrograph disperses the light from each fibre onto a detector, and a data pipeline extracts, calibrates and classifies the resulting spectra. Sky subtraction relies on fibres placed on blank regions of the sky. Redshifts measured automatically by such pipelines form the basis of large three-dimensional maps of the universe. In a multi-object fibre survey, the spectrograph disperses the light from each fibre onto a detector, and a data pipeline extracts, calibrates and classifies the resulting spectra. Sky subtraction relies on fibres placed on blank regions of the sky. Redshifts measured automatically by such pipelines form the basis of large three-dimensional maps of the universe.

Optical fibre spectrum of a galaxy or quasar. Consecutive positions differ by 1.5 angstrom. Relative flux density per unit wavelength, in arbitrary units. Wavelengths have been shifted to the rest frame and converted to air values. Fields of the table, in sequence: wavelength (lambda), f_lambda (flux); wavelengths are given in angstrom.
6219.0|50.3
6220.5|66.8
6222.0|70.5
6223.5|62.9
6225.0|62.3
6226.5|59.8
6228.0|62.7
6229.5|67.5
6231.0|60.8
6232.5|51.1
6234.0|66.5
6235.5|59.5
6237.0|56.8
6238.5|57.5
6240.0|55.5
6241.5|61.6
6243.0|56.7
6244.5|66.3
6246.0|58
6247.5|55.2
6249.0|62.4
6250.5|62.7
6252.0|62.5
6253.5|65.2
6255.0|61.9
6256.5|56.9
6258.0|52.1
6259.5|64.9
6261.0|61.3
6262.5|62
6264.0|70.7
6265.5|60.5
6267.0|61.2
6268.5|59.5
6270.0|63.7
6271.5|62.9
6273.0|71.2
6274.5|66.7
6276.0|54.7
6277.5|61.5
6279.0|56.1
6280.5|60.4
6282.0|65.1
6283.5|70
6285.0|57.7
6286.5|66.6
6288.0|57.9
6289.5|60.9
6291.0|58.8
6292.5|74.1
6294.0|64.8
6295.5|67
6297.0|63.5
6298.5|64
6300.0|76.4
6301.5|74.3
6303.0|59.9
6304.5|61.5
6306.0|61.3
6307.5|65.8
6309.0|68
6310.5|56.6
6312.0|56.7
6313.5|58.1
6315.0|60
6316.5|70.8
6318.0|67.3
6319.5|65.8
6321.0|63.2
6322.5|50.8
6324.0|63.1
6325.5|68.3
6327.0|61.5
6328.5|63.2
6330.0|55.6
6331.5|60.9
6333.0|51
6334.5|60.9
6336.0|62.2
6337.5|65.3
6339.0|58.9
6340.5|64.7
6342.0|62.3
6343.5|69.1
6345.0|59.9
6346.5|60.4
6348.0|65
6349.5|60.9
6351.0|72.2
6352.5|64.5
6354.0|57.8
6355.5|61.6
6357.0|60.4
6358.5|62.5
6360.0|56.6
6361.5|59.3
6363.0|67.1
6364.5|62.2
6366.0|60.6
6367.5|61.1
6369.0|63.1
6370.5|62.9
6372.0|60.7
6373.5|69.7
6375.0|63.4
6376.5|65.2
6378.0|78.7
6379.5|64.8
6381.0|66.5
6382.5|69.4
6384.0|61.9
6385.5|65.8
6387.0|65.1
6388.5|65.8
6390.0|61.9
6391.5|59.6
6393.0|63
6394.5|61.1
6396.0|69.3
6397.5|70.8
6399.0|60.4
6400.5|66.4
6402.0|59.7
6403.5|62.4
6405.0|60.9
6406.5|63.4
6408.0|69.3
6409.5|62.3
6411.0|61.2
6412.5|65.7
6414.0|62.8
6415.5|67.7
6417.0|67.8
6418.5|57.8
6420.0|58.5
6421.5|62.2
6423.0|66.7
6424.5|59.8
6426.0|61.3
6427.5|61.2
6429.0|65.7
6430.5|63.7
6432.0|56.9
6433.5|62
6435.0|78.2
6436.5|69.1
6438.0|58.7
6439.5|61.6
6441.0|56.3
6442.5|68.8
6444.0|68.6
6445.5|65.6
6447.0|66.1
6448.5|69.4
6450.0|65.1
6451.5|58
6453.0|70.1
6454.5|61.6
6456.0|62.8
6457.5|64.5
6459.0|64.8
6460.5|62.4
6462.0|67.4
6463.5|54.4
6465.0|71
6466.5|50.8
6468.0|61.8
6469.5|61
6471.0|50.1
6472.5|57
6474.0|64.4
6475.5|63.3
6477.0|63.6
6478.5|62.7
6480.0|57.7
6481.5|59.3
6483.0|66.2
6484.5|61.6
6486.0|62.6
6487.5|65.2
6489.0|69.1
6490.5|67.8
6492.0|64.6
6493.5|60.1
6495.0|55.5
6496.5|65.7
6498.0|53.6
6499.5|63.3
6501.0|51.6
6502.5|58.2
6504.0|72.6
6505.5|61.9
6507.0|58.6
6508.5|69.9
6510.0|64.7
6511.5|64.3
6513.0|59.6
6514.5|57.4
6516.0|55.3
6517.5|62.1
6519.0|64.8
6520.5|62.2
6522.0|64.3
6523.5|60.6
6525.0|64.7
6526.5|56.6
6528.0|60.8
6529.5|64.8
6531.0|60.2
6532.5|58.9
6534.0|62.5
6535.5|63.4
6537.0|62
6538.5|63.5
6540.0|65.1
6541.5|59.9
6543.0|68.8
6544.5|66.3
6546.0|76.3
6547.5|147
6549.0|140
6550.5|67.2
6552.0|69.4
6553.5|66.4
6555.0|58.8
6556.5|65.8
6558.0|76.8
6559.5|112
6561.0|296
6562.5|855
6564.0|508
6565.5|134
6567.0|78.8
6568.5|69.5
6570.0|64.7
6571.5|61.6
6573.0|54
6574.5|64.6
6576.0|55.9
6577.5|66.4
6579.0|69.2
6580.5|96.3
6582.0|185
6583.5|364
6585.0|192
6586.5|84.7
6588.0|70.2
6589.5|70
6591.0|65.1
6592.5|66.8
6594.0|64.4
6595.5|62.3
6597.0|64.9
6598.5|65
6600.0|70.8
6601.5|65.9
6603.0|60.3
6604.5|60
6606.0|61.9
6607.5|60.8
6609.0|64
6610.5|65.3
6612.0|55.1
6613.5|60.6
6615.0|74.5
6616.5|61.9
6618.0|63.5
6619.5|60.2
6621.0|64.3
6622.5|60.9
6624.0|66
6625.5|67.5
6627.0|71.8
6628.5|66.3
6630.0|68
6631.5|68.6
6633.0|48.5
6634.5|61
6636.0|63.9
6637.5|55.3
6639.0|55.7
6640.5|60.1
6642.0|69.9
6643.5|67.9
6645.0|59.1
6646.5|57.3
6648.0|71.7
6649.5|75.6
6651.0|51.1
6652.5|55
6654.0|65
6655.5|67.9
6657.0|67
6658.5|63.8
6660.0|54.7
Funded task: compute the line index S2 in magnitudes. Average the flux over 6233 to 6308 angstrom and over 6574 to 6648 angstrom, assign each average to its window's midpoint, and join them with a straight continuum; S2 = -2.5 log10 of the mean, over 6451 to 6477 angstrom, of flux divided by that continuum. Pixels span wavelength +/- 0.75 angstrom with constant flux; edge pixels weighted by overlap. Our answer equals 0.14 mag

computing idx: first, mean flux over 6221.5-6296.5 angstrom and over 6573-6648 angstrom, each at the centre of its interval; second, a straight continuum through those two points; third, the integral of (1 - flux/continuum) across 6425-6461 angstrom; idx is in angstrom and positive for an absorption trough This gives 2.5 angstrom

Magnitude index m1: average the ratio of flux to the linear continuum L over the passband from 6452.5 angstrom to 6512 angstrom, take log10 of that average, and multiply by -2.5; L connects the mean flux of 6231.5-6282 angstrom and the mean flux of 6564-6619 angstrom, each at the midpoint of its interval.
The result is 0.27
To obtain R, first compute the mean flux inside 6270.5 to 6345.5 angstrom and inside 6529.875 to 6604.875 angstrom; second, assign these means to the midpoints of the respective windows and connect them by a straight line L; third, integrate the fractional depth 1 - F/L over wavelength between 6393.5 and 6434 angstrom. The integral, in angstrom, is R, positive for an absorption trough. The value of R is 9.6 angstrom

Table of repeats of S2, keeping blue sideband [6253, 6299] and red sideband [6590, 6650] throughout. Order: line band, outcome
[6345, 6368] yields 0.015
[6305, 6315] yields 0.031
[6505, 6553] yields -0.078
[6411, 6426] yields 0.002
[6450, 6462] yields -0.009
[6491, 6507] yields 0.047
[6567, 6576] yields 0.000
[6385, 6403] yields -0.016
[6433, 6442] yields -0.022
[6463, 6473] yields 0.093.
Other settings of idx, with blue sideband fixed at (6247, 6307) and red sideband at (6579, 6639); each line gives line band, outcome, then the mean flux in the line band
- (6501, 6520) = 3.1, 62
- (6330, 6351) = 1.4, 61.8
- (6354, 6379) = 1.5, 63.3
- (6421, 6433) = 1.4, 62.2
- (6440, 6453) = 1.1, 65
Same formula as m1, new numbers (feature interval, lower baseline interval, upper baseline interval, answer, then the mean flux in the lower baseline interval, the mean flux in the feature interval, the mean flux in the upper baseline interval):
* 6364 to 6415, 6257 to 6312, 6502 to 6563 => 0.165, 63.3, 64.4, 90.8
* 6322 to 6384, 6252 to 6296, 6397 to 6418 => 0.012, 62.6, 62.8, 64.2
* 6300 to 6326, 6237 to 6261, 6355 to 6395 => -0.026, 59.9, 63.4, 63.7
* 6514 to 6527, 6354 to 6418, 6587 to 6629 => 0.059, 64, 61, 64.8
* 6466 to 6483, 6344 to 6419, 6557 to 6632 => 0.364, 63.8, 59.7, 109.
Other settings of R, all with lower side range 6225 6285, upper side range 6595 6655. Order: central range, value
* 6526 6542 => 0.26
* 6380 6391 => -0.55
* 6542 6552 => -4.58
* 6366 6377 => -0.28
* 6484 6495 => -0.24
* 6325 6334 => 0.26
